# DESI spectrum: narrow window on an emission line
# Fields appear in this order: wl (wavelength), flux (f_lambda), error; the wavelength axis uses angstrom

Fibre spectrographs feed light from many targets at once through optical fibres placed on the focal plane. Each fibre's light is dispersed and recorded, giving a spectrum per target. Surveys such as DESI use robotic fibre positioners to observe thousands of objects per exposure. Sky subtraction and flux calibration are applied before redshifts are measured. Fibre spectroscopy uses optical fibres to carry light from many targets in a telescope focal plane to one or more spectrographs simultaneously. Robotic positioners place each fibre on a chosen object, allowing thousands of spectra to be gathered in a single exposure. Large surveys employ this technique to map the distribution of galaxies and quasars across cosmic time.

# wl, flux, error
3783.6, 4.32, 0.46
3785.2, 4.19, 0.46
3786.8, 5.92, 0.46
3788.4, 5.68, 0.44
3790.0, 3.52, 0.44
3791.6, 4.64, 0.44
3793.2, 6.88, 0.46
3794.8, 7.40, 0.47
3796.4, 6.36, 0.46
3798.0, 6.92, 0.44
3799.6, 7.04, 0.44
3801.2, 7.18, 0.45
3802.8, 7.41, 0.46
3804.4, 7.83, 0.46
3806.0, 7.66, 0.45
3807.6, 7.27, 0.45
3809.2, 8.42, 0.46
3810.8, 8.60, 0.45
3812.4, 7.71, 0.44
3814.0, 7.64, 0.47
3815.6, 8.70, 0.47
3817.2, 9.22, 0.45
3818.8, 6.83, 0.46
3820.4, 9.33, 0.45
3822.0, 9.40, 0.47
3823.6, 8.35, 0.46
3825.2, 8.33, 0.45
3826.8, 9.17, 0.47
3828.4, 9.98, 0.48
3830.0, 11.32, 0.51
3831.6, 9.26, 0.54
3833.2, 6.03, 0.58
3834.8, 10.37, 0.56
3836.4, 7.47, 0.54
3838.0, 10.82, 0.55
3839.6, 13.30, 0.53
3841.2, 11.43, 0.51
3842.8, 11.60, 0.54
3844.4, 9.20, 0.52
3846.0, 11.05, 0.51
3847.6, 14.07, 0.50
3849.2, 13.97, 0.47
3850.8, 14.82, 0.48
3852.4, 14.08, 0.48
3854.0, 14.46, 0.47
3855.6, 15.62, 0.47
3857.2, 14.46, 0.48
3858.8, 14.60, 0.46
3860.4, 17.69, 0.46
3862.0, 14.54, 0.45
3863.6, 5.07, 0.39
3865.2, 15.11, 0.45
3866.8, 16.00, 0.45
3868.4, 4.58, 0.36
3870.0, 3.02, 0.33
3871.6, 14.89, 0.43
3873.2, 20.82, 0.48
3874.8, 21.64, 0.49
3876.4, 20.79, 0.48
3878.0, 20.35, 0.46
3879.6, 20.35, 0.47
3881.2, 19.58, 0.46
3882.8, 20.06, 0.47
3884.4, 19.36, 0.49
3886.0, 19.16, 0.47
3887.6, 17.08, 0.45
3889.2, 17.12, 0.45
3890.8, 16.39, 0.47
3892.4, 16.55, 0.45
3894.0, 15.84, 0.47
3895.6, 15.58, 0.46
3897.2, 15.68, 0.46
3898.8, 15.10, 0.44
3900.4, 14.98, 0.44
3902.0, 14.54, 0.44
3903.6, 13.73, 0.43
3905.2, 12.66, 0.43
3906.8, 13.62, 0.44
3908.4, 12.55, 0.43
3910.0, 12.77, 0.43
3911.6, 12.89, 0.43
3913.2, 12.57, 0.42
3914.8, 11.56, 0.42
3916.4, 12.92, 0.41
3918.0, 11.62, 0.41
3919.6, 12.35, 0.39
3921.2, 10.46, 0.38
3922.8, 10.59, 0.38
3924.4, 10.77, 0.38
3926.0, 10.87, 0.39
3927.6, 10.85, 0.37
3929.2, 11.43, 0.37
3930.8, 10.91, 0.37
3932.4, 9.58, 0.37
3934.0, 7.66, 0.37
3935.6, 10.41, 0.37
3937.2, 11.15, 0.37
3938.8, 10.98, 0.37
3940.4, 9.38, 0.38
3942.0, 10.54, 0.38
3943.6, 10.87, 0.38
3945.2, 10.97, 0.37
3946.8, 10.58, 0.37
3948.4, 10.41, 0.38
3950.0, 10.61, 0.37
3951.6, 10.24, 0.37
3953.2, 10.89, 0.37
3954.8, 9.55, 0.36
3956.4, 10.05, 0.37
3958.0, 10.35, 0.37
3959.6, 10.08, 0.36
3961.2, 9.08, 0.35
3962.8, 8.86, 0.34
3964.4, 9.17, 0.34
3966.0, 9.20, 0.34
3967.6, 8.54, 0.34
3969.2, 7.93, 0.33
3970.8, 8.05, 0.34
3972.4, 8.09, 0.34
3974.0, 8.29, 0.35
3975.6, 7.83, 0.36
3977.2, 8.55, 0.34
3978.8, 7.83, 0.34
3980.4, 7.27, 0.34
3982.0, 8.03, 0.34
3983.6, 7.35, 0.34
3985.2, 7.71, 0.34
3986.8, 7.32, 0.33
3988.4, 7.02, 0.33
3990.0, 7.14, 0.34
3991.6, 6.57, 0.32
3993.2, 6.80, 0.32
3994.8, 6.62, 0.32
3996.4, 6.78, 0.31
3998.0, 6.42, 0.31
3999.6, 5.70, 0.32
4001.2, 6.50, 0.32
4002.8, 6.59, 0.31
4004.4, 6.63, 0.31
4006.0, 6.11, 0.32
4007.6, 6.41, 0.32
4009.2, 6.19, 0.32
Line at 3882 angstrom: Lyman alpha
